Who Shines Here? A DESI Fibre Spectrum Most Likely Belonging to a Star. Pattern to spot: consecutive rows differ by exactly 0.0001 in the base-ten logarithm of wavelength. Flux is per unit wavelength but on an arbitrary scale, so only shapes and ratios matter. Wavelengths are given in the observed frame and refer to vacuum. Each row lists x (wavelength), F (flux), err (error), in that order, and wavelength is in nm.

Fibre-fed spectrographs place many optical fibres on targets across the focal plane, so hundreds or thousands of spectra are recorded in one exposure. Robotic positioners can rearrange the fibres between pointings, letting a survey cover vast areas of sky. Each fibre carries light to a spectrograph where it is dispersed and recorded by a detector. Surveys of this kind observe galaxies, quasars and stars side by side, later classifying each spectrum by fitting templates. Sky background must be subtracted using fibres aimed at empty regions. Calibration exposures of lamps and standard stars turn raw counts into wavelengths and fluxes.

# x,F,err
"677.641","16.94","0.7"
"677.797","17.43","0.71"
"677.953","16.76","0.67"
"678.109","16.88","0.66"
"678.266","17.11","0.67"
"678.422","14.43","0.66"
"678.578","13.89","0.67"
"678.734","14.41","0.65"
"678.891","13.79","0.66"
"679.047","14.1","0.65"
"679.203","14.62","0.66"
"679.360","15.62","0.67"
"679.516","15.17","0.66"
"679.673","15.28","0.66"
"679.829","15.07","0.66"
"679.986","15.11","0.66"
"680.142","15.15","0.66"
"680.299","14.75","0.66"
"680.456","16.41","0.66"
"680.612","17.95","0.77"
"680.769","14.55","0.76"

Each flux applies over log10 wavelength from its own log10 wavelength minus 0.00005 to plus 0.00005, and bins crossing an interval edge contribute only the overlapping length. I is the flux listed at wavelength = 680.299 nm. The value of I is 14.75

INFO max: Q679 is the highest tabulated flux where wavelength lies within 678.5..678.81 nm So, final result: 14.41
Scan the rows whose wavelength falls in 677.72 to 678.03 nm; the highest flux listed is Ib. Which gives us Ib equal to 17.43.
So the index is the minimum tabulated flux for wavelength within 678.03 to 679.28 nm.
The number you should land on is 13.79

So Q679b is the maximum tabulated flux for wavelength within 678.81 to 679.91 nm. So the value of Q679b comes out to 15.62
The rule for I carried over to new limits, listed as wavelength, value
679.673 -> 15.28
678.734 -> 14.41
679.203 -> 14.62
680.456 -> 16.41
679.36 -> 15.62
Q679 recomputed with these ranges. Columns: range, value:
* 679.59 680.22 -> 15.28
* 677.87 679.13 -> 17.11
